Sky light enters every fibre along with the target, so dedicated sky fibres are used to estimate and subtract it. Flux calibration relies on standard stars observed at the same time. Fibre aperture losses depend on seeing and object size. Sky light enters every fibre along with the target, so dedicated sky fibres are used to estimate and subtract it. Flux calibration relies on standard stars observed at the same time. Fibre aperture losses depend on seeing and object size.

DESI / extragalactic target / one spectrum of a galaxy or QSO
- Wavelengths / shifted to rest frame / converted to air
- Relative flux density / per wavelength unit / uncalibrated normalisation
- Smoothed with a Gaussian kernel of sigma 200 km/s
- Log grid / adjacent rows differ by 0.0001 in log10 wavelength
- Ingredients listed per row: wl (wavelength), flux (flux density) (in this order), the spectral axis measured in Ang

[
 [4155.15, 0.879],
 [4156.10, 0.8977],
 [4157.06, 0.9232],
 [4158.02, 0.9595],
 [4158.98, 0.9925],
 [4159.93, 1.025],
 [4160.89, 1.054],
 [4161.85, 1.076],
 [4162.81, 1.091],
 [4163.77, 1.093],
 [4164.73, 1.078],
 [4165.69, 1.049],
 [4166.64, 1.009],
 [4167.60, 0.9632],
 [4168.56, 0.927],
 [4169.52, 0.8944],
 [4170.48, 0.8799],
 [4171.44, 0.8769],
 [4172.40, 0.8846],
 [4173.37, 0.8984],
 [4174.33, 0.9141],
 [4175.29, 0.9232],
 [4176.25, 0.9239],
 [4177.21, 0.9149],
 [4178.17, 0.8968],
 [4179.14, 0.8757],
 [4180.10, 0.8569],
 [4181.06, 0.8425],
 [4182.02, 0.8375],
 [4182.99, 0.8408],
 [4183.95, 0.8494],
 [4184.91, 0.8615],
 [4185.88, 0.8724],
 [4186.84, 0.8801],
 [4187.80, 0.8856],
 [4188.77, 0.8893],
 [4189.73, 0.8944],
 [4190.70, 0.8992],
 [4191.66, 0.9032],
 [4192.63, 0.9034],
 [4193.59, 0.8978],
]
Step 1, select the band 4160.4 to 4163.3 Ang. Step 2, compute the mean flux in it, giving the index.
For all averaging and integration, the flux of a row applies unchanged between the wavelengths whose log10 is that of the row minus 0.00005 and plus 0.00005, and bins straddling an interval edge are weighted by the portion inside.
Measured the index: 1.07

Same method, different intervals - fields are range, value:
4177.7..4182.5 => 0.862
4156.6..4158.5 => 0.94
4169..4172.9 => 0.883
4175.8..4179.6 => 0.902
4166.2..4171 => 0.934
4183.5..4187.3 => 0.866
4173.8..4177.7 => 0.92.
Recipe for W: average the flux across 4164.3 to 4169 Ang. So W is 1.01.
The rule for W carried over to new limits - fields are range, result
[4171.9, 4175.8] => 0.904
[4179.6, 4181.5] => 0.852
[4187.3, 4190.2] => 0.891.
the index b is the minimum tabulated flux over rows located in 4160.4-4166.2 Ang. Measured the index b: 1.049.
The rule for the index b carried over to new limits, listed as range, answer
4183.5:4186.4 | 0.8494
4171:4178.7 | 0.8769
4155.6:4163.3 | 0.8977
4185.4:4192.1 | 0.8724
